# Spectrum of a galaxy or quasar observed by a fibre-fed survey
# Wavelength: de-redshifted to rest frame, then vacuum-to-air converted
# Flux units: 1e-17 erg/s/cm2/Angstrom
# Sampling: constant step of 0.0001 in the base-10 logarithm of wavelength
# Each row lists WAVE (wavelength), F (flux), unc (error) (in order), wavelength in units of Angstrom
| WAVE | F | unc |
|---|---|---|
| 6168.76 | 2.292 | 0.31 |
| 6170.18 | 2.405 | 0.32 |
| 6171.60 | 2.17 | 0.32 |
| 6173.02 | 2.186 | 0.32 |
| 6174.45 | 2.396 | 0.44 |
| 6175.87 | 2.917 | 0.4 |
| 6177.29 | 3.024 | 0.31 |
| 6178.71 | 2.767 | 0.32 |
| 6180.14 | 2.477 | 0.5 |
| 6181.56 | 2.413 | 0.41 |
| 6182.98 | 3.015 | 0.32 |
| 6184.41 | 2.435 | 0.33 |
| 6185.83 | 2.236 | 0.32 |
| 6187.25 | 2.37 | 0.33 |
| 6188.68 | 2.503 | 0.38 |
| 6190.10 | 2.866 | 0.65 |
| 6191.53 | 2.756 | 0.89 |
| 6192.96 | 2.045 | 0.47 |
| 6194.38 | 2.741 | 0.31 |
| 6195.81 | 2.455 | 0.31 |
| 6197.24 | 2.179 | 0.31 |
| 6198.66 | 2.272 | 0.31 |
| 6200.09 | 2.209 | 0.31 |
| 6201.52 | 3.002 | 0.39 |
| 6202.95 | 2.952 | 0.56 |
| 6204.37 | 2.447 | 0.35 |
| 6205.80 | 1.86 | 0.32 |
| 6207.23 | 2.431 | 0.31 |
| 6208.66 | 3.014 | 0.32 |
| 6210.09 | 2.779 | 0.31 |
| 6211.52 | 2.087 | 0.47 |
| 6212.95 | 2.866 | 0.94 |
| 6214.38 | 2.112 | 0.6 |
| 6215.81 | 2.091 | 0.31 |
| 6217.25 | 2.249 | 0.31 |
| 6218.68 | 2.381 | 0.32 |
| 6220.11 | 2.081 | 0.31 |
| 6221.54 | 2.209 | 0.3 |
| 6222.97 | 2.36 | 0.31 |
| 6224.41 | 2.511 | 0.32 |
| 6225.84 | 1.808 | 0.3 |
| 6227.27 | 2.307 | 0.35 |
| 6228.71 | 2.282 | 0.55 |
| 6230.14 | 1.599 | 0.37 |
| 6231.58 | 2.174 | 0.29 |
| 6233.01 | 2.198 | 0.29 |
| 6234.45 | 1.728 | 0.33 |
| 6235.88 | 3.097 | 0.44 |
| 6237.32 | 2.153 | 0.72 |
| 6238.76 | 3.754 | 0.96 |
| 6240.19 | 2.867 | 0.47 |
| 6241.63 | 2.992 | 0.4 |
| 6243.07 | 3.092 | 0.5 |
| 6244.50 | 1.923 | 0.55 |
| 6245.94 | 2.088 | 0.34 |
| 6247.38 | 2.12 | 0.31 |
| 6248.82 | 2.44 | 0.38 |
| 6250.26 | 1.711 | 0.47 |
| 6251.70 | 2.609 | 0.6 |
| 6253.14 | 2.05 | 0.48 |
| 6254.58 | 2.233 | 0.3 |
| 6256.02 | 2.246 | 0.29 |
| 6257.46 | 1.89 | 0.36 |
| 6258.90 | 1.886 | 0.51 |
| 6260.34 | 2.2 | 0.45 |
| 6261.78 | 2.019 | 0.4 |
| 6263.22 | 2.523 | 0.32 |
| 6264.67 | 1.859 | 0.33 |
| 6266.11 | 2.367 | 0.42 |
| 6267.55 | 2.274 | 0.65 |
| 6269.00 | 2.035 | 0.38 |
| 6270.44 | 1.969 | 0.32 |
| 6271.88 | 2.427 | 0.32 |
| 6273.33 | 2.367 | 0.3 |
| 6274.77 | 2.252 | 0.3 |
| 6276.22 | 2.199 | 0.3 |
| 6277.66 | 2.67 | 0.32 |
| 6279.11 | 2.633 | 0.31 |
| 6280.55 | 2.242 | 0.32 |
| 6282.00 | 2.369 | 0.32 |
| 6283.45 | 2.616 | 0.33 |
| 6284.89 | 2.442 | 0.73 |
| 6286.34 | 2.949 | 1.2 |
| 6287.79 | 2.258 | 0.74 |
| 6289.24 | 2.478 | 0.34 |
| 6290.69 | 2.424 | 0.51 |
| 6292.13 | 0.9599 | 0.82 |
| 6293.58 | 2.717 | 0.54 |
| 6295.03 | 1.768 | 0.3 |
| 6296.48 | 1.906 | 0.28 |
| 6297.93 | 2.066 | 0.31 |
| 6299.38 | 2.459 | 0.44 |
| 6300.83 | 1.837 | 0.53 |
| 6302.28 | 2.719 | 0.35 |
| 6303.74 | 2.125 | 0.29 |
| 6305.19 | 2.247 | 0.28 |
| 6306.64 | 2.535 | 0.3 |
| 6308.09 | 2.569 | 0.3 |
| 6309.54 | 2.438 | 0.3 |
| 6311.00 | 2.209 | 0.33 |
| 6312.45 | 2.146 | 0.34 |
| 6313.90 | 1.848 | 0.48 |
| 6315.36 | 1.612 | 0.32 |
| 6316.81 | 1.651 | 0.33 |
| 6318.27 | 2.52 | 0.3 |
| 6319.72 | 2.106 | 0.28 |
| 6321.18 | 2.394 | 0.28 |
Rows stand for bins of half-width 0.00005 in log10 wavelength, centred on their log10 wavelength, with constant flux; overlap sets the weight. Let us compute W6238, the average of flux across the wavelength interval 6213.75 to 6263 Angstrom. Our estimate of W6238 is 2.28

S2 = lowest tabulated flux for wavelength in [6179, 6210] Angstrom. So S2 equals 1.86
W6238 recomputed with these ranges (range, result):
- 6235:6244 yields 2.95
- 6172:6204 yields 2.55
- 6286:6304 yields 2.19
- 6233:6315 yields 2.3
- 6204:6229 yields 2.32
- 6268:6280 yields 2.32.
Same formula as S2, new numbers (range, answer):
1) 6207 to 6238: 1.599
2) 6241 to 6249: 1.923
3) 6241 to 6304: 0.9599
